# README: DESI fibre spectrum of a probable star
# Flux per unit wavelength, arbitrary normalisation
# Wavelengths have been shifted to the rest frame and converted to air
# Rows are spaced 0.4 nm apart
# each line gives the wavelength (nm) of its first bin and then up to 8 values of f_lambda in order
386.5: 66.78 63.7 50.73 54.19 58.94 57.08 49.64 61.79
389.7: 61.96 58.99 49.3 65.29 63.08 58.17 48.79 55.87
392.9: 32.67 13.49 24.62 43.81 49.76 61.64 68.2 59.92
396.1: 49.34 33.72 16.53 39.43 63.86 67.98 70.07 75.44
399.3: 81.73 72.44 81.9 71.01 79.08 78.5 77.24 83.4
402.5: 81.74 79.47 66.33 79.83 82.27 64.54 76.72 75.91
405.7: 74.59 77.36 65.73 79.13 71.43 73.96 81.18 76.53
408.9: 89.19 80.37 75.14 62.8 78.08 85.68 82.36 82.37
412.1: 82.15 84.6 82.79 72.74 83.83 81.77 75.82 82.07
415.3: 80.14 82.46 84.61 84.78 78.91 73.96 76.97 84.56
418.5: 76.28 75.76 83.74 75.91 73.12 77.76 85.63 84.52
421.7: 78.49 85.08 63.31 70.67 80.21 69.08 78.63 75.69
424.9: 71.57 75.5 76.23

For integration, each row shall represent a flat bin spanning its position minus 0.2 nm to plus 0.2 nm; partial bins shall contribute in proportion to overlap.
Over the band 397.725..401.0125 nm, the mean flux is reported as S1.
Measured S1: 74.3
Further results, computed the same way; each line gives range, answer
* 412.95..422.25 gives 80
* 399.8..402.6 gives 78.6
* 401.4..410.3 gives 76.2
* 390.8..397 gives 46.7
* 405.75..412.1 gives 77.5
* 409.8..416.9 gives 80.4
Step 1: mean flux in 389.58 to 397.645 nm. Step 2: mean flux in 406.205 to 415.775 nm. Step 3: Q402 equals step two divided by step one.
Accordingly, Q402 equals 1.65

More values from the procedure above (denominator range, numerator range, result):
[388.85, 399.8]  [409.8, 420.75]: 1.49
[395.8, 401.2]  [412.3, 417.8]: 1.30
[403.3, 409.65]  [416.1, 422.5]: 1.04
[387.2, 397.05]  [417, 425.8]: 1.54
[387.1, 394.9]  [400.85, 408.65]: 1.50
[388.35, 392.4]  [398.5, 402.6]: 1.36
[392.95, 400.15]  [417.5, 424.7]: 1.46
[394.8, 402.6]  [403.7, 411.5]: 1.17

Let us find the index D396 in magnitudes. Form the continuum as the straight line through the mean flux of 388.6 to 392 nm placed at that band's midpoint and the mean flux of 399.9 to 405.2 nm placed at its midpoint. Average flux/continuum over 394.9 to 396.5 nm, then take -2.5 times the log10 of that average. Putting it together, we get 0.18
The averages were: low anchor 58.2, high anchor 77.1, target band 56.3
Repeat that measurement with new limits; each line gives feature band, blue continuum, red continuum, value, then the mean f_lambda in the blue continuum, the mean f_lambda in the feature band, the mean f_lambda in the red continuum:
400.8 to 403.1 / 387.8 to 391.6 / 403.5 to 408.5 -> -0.13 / 58.3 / 79.9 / 75.3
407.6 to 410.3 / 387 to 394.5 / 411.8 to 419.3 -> -0.07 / 50.6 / 77.1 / 80.4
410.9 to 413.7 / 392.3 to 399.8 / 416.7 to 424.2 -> -0.19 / 51.3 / 81.7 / 77.5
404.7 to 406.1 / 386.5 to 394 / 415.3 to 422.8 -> -0.15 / 51.9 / 76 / 79.1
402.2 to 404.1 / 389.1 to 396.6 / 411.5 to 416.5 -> -0.18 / 50.8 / 77.8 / 81.4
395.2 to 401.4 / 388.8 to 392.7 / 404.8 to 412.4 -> 0.06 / 57.5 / 62.7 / 77.5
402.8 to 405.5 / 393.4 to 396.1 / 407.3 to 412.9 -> -0.11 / 49.8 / 74.8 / 79.4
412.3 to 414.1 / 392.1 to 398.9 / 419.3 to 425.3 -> -0.21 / 47.8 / 81.1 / 76.6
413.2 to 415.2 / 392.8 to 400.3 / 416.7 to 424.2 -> -0.12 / 53.2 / 79.6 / 77.5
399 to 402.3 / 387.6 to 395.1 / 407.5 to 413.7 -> -0.20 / 51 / 78.1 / 79.5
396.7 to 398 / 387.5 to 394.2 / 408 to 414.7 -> 0.39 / 50.6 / 42.1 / 79.8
